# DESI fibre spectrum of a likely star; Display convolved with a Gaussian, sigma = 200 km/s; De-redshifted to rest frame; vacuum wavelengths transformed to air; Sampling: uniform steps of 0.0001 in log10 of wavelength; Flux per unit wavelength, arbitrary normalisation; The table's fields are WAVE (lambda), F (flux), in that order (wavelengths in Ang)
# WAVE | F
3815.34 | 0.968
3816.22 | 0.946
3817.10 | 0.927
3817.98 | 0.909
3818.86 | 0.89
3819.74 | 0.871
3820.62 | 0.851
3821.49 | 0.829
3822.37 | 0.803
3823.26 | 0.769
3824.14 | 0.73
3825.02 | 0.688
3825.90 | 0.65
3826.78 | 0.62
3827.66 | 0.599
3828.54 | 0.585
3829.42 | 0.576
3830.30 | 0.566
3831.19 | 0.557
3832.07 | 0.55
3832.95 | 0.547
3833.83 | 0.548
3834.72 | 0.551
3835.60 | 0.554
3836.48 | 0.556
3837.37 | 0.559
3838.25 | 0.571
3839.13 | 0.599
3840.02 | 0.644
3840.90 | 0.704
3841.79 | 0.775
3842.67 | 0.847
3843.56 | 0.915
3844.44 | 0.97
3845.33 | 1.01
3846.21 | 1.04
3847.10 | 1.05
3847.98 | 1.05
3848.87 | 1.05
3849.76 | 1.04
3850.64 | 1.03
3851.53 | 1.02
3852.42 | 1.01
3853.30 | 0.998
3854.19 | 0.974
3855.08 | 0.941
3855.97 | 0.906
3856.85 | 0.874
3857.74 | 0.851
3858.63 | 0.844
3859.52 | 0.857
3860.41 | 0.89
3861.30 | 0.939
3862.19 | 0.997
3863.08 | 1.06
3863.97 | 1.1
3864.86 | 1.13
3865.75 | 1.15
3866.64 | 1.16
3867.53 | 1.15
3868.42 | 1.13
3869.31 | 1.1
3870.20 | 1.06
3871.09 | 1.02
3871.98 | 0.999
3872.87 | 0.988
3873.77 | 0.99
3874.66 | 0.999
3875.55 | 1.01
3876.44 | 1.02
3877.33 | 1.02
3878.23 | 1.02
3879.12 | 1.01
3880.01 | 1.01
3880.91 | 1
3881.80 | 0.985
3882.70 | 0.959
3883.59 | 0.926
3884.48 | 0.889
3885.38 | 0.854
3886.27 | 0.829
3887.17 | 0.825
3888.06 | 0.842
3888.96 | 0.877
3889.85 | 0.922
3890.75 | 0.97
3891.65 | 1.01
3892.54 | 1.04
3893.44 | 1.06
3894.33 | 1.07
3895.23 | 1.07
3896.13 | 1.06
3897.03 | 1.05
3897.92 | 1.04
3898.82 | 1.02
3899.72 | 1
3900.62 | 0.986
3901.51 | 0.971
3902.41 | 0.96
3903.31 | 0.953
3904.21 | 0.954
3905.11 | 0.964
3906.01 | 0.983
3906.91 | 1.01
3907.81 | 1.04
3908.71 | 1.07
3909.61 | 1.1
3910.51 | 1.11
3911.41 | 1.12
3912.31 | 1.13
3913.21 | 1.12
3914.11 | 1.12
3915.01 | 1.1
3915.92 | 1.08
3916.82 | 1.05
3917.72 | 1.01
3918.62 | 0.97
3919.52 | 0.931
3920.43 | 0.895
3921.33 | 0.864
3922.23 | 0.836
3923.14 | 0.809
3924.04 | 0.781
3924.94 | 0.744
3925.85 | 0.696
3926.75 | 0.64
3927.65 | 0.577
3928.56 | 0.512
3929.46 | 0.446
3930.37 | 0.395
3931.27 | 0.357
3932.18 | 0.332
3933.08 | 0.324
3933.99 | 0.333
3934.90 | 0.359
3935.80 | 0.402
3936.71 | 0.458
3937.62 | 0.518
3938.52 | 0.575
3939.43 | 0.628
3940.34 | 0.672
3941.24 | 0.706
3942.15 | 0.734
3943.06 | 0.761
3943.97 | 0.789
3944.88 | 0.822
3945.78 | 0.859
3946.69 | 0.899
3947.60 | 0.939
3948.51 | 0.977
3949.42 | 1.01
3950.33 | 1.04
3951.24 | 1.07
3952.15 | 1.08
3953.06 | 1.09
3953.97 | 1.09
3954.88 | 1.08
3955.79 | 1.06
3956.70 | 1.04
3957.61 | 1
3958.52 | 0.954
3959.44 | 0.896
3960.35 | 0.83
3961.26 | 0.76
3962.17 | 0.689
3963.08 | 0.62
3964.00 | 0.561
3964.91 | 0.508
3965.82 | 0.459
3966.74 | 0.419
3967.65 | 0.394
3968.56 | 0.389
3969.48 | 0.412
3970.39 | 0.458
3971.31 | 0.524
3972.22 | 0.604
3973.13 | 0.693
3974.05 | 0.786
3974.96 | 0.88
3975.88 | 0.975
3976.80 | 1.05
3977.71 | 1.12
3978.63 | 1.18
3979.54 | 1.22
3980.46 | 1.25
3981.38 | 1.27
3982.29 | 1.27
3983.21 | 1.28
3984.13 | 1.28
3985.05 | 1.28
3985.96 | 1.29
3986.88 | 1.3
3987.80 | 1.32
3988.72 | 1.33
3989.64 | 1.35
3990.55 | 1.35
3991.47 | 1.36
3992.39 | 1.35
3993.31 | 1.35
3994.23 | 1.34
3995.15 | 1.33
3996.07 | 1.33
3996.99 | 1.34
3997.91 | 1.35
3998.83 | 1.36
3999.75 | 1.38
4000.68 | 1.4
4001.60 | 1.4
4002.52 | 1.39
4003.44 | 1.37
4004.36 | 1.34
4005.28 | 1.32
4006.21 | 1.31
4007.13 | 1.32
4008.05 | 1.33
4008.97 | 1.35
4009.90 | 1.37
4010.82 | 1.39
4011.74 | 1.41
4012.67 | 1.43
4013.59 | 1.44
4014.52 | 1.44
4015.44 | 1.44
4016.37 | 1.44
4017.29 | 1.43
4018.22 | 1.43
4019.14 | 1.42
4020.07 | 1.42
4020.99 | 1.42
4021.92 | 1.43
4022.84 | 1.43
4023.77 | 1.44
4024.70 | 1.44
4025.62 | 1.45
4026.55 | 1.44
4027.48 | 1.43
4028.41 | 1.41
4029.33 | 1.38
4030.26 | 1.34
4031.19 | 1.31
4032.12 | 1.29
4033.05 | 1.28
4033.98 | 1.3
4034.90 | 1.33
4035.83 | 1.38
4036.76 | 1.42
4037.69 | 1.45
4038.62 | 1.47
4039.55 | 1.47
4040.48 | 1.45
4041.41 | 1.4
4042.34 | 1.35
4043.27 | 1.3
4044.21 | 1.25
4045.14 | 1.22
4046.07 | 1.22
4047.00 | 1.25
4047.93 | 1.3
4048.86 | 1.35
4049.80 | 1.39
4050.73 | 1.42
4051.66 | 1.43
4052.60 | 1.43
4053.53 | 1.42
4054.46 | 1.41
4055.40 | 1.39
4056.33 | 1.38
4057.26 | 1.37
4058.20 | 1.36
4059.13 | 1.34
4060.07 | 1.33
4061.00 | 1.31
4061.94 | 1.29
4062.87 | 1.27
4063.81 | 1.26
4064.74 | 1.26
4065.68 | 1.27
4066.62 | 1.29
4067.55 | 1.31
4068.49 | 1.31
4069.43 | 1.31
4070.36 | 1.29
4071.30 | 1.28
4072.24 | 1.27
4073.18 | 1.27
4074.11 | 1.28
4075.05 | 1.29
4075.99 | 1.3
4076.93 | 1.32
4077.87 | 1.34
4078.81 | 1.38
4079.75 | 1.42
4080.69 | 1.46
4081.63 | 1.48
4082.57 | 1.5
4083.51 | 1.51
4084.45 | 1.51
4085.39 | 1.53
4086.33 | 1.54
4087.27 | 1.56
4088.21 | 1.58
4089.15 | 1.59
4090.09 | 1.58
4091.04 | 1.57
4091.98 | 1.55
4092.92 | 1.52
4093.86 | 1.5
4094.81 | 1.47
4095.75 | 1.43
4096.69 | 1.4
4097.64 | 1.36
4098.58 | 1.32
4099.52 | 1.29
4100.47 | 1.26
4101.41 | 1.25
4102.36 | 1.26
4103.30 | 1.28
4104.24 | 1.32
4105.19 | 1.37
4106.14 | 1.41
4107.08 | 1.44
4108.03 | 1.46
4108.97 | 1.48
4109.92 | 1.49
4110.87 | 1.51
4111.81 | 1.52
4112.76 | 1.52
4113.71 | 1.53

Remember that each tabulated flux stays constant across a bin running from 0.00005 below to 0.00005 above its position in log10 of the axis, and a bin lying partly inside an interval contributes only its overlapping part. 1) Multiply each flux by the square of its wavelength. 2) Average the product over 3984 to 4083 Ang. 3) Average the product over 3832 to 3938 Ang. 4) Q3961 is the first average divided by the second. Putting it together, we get 1.65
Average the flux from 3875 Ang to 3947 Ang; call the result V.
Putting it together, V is 0.86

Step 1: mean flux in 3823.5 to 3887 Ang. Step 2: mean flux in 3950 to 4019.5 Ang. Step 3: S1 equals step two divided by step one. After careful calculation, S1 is 1.28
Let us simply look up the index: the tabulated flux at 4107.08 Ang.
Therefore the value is 1.44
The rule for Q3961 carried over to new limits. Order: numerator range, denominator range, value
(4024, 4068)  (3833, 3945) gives 1.67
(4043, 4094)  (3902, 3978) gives 1.85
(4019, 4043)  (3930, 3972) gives 2.07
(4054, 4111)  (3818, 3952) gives 1.77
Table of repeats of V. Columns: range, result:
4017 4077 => 1.35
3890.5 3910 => 1.02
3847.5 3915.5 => 1.01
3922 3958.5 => 0.739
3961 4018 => 1.13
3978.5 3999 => 1.31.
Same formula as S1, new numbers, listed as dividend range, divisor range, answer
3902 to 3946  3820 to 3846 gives 1.15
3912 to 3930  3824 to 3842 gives 1.43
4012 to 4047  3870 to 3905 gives 1.41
